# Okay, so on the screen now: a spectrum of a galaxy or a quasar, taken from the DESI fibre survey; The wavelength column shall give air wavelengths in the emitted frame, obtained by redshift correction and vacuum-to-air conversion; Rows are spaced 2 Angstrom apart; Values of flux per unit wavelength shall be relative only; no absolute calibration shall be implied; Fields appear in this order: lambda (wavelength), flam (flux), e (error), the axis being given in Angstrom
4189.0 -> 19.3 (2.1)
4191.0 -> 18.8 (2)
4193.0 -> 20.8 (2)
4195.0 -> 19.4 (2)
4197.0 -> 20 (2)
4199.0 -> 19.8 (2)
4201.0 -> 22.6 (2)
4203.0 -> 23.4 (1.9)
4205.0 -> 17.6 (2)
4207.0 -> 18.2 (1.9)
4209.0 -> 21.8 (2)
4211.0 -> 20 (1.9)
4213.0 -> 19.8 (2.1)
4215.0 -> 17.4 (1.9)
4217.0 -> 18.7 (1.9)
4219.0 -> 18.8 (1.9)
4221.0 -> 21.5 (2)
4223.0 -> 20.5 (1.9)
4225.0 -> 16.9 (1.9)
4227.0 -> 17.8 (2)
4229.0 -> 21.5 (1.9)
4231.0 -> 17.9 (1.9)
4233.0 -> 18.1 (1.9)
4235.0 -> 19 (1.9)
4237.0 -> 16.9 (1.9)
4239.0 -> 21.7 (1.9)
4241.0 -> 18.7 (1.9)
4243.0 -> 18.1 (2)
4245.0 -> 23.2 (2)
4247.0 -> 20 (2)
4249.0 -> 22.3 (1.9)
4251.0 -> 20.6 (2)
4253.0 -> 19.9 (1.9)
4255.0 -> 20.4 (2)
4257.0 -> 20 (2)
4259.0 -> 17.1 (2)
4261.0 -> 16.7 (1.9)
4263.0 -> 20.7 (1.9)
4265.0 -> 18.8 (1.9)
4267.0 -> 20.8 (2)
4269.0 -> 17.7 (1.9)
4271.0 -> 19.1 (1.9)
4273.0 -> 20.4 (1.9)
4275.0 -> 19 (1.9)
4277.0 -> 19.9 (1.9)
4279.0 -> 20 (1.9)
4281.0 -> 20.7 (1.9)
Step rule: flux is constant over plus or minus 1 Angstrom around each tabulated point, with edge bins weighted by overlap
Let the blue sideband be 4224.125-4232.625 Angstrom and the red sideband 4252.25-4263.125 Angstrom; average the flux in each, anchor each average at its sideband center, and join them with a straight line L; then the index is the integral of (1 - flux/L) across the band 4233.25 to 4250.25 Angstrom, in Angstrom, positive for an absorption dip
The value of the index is -1.1 Angstrom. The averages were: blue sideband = 18.5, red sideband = 19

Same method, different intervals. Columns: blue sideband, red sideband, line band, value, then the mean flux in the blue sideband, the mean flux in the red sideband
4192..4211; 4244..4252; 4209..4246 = 3.0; 20.4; 21.5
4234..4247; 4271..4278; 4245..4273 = -0.1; 19.6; 19.7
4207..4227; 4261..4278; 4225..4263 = -0.1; 19.3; 19.4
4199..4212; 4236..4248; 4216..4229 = 0.6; 20.5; 19.8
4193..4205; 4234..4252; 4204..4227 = 1.5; 20.7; 20.1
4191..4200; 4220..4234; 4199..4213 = -0.6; 19.9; 19.2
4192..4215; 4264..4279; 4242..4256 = -0.7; 20.2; 19.4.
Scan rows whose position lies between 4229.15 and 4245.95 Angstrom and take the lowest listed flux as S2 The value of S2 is 16.9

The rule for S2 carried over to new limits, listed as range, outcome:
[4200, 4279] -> 16.7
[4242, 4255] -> 18.1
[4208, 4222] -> 17.4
